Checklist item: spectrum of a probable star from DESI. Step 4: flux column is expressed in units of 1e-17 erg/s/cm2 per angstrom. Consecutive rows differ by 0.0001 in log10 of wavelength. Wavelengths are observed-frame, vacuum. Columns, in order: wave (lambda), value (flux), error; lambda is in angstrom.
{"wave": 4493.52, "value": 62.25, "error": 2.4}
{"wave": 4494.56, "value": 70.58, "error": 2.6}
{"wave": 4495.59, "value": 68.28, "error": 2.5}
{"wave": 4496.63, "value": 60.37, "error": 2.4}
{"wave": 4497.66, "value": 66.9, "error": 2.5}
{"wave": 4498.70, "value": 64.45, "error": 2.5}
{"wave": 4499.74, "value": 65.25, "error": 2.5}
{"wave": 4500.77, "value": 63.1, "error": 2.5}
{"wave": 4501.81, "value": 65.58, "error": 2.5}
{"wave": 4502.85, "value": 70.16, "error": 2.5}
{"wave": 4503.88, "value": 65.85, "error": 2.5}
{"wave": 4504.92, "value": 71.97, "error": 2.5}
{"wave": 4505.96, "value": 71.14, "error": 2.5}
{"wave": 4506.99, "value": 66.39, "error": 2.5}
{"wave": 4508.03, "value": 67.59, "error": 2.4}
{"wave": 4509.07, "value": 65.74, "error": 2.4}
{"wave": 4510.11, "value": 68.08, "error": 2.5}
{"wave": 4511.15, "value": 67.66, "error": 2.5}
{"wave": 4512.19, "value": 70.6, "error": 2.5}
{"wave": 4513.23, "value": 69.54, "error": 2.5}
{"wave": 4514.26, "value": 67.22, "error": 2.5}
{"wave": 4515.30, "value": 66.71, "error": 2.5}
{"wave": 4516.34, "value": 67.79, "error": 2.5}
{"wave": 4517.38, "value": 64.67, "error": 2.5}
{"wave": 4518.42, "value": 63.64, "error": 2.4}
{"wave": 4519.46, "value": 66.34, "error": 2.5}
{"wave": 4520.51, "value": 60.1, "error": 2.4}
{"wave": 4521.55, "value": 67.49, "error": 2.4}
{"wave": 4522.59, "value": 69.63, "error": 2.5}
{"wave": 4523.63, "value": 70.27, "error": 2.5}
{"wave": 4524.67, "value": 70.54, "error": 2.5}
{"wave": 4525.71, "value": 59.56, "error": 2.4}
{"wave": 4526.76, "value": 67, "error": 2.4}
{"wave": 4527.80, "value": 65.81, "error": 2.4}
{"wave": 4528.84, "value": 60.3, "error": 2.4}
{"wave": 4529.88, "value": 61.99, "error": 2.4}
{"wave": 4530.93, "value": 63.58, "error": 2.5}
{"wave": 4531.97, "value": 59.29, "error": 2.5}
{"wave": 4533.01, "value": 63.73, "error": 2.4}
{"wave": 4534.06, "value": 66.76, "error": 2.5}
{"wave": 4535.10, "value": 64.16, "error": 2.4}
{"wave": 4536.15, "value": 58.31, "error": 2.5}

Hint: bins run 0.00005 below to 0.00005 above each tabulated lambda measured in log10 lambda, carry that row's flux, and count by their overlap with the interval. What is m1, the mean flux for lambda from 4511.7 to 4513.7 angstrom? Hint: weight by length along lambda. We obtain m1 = 70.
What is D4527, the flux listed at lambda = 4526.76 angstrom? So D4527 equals 67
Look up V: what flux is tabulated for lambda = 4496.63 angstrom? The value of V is 60.37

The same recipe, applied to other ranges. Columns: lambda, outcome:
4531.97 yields 59.29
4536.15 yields 58.31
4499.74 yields 65.25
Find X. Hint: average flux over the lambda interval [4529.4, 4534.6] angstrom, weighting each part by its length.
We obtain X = 63.1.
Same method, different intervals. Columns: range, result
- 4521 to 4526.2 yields 67.6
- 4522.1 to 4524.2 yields 70.1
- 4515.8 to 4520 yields 65.5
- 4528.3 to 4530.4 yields 61.4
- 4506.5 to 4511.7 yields 67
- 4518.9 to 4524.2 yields 66.7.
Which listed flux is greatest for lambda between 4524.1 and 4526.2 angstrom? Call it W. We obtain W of 70.54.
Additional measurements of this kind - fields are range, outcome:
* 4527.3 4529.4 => 65.81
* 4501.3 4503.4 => 70.16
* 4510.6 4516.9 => 70.6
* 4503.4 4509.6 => 71.97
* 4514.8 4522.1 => 67.79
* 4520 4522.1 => 67.49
